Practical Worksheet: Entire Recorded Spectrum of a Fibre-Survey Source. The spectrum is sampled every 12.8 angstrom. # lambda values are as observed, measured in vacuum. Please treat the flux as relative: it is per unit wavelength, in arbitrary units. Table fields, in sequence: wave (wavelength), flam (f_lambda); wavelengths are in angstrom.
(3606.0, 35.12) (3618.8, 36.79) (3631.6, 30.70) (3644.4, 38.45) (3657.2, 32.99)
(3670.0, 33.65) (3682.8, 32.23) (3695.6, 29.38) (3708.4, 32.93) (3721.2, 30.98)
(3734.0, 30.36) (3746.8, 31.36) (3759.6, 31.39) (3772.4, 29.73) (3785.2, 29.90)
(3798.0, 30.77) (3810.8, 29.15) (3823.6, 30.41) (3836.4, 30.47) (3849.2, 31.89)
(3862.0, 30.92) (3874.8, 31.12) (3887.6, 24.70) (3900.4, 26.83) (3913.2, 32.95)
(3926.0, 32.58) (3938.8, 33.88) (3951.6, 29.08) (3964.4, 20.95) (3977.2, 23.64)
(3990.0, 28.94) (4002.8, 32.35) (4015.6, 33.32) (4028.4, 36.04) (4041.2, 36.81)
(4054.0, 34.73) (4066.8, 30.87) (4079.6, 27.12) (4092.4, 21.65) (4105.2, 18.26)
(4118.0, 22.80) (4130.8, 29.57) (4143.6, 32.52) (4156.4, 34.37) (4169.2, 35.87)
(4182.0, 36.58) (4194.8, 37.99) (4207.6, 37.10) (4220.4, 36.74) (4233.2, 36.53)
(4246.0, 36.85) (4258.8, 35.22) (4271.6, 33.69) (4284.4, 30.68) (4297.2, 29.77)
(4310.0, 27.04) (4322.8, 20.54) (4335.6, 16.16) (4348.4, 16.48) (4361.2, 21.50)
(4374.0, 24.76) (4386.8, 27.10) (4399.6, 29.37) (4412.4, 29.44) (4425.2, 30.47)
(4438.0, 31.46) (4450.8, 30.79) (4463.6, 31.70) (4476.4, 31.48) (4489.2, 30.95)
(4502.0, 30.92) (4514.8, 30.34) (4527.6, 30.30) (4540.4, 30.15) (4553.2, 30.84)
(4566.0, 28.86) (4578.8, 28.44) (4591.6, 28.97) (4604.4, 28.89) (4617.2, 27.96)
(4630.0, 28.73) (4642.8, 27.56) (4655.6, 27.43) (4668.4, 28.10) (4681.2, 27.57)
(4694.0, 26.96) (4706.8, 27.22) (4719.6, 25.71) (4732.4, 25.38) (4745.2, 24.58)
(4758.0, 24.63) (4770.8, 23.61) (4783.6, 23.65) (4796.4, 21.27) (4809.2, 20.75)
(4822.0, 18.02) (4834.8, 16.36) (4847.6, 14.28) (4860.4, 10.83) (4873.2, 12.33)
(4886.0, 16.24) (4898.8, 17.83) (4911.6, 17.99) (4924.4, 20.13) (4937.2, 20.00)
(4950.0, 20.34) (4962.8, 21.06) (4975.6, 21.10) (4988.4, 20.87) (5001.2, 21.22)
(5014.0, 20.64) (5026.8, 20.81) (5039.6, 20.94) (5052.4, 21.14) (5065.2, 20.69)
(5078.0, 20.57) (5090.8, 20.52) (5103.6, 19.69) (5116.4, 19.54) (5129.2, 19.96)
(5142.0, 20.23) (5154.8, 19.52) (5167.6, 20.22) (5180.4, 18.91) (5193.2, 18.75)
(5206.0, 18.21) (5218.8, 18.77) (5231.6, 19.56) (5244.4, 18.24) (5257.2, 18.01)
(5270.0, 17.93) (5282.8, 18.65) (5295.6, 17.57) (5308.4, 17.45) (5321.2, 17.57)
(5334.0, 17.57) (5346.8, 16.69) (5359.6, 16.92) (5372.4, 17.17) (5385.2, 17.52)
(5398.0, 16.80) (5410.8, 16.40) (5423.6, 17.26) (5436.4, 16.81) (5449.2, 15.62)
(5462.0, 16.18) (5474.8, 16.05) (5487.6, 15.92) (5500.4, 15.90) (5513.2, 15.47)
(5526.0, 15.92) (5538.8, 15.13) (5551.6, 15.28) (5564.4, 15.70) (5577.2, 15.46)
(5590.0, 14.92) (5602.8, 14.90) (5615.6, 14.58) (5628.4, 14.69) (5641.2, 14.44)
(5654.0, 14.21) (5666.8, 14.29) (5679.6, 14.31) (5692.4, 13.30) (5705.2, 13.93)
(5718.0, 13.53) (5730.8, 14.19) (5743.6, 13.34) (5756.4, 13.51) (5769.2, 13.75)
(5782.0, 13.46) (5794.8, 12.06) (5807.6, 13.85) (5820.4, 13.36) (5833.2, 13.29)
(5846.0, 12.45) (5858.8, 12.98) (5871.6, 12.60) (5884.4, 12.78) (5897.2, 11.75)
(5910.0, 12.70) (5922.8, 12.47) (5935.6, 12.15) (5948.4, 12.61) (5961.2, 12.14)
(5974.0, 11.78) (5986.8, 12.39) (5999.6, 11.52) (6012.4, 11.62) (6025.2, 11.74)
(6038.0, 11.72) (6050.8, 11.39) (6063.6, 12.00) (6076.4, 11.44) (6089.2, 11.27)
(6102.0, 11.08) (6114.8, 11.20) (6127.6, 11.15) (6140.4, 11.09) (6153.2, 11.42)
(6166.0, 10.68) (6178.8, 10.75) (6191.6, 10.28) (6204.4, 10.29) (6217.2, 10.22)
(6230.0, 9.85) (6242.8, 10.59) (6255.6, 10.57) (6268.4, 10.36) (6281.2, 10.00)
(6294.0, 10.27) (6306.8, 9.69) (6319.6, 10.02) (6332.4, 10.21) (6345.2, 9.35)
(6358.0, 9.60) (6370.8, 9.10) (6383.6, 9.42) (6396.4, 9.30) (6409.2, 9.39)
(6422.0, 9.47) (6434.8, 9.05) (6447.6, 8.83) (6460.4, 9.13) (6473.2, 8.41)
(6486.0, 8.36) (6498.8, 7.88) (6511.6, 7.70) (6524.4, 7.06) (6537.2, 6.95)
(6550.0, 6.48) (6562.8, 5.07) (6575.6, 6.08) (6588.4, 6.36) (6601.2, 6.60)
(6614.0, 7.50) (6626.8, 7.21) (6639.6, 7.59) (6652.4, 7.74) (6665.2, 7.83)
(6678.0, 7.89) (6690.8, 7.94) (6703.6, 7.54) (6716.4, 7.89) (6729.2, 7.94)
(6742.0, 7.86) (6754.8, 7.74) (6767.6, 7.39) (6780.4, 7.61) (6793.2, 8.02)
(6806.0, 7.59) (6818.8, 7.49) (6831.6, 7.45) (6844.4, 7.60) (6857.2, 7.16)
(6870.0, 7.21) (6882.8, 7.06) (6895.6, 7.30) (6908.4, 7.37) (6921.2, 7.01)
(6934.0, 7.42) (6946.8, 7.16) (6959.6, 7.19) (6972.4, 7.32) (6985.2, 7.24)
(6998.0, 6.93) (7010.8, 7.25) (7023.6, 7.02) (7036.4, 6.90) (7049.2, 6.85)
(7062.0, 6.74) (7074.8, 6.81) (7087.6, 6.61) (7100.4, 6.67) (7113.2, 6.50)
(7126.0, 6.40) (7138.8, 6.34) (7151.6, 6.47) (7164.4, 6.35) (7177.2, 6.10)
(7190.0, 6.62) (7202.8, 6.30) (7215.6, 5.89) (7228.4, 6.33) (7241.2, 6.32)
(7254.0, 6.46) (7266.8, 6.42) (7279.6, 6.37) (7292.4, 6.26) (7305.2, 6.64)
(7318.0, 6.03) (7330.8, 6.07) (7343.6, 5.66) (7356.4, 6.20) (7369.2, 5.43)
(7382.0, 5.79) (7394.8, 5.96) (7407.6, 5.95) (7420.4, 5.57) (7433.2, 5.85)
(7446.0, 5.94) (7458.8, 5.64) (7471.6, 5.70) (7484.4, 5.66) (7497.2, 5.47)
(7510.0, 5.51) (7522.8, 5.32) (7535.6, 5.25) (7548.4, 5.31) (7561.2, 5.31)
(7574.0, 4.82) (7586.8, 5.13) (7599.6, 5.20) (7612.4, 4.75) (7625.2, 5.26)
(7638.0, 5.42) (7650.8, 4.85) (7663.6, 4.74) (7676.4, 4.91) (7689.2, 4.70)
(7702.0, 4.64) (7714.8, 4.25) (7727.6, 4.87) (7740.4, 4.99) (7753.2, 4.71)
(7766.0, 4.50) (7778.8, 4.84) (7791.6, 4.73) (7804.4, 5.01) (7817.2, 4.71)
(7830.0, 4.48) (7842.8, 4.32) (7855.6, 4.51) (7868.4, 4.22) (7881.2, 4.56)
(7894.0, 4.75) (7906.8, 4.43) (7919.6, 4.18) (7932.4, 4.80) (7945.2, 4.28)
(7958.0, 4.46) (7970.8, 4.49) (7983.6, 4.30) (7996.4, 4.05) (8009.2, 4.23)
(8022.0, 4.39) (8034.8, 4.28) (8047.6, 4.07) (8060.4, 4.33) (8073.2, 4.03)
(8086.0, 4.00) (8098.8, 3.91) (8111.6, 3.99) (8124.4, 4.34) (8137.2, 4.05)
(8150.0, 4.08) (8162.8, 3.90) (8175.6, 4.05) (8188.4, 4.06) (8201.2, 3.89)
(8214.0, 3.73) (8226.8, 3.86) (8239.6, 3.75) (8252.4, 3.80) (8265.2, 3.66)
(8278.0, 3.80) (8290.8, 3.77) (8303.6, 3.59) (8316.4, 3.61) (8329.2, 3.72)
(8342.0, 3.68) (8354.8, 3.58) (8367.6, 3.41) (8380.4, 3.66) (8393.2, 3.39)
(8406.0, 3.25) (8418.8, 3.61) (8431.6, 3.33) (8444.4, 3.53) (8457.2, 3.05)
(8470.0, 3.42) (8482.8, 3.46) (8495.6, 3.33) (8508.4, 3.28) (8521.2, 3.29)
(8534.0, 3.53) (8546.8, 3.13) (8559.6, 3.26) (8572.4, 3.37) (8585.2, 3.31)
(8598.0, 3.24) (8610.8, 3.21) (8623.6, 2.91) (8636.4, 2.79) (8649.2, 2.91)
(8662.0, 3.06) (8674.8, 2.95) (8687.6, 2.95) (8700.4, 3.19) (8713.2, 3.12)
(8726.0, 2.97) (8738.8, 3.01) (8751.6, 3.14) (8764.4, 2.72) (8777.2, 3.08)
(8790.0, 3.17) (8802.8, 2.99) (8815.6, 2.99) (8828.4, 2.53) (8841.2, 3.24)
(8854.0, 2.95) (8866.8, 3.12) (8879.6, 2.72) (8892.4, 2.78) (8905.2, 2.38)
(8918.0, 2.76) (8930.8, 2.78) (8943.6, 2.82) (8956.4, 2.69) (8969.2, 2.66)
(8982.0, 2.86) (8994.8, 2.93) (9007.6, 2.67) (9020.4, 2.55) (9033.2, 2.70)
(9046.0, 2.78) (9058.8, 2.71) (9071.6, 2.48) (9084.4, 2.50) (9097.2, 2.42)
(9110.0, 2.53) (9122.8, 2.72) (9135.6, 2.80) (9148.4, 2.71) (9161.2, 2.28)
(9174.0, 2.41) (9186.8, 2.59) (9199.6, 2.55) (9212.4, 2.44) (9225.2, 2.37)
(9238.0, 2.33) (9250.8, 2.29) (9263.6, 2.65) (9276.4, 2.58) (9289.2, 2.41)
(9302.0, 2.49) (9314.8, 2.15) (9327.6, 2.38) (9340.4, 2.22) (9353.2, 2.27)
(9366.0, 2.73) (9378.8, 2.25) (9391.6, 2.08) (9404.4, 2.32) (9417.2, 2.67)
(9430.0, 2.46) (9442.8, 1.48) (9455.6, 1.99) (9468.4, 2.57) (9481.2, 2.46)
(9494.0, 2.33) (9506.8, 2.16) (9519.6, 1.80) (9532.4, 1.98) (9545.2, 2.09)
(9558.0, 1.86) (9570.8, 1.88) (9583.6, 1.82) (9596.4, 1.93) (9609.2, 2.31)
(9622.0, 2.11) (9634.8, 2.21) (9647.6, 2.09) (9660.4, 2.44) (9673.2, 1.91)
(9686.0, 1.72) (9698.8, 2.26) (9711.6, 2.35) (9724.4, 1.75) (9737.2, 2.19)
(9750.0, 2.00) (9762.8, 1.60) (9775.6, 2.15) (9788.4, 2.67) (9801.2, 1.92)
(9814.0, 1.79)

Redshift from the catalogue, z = 0.000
